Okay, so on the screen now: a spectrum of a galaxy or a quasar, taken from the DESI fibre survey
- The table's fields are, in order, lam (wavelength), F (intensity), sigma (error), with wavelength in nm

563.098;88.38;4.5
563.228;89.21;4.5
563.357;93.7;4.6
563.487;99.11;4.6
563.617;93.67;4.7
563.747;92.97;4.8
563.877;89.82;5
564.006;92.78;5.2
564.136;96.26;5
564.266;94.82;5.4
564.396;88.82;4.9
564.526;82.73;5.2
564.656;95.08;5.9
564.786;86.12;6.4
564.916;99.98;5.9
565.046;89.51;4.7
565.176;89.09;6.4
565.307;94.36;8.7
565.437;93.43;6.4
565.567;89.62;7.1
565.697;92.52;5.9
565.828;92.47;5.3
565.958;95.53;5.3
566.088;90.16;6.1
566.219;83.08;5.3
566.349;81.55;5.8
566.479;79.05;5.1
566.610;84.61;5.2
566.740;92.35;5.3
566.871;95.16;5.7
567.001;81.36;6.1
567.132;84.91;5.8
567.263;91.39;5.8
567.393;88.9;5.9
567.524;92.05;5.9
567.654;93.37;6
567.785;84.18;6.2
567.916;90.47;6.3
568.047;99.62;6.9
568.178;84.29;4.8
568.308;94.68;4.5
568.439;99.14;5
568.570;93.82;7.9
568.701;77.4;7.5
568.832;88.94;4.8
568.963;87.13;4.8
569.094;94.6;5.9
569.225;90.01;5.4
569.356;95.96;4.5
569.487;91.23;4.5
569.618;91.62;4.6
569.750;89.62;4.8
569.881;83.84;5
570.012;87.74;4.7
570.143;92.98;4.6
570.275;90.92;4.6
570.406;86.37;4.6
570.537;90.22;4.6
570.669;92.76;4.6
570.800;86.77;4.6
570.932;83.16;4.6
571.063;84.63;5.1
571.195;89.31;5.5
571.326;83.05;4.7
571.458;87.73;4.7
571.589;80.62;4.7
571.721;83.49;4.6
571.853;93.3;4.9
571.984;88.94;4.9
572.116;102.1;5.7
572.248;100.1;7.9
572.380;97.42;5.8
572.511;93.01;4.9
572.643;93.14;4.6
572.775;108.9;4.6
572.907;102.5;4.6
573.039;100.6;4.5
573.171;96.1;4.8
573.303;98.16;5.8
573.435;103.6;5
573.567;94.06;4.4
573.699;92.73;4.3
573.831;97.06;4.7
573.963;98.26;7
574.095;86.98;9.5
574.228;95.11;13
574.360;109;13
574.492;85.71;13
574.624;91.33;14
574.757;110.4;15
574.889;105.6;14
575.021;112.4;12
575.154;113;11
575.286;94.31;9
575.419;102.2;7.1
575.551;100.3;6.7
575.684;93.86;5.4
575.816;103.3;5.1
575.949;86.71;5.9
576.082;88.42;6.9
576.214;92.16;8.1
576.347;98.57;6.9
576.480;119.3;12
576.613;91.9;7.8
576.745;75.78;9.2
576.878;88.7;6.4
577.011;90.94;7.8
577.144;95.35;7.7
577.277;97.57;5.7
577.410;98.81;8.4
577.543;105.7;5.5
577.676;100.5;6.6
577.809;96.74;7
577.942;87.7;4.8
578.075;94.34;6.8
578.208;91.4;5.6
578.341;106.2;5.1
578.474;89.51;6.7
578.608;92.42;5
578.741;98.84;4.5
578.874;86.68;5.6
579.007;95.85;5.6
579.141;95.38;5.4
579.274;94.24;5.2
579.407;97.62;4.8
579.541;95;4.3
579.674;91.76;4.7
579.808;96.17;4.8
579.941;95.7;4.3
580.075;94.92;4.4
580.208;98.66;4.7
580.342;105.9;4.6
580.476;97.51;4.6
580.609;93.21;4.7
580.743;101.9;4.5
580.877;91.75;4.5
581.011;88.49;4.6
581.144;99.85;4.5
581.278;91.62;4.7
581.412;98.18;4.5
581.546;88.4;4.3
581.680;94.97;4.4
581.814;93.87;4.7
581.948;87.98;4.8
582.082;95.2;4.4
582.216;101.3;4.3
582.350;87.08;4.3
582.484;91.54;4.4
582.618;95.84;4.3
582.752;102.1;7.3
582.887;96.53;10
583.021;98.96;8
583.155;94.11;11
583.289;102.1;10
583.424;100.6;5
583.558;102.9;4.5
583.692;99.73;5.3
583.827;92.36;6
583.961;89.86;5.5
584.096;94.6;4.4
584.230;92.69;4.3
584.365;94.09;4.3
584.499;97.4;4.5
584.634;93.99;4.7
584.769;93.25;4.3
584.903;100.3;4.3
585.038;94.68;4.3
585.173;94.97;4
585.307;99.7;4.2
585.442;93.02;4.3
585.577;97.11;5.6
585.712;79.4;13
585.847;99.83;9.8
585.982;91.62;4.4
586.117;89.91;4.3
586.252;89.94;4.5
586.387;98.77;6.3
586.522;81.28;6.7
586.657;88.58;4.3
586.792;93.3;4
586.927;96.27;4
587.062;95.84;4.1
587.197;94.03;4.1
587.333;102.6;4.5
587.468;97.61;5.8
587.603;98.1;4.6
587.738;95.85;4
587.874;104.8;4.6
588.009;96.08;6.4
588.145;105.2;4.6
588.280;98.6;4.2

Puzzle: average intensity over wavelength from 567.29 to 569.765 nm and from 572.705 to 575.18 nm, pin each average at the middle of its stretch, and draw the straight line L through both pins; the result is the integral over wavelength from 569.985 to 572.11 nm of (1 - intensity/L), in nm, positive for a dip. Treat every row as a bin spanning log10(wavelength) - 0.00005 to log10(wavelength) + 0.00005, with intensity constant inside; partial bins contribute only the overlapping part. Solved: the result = 0.16 nm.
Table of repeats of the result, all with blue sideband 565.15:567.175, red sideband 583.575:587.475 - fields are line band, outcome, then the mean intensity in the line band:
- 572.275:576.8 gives -0.35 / 98.1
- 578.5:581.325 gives -0.09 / 95.3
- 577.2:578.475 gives -0.07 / 97.2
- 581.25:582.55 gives 0.00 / 93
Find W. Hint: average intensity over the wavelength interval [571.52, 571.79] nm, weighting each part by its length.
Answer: 82.2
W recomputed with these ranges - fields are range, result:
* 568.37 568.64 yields 96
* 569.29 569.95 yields 90.4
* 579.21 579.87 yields 94.9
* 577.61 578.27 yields 94.2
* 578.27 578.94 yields 94.7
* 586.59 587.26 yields 93.7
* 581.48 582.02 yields 91.3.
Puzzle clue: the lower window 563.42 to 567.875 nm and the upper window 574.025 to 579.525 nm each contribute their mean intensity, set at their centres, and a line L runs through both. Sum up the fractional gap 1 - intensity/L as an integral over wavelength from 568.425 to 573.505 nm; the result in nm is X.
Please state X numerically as 0.09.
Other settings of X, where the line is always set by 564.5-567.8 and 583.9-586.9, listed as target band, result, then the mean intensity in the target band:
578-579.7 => -0.050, 94.6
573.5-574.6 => -0.045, 94.8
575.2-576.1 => -0.050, 96.3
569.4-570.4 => 0.006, 89.6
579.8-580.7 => -0.053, 97.7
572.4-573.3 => -0.081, 98.9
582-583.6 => -0.078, 97.2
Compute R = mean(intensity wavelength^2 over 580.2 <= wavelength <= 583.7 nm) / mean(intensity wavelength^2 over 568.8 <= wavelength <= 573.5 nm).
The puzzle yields 1.09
